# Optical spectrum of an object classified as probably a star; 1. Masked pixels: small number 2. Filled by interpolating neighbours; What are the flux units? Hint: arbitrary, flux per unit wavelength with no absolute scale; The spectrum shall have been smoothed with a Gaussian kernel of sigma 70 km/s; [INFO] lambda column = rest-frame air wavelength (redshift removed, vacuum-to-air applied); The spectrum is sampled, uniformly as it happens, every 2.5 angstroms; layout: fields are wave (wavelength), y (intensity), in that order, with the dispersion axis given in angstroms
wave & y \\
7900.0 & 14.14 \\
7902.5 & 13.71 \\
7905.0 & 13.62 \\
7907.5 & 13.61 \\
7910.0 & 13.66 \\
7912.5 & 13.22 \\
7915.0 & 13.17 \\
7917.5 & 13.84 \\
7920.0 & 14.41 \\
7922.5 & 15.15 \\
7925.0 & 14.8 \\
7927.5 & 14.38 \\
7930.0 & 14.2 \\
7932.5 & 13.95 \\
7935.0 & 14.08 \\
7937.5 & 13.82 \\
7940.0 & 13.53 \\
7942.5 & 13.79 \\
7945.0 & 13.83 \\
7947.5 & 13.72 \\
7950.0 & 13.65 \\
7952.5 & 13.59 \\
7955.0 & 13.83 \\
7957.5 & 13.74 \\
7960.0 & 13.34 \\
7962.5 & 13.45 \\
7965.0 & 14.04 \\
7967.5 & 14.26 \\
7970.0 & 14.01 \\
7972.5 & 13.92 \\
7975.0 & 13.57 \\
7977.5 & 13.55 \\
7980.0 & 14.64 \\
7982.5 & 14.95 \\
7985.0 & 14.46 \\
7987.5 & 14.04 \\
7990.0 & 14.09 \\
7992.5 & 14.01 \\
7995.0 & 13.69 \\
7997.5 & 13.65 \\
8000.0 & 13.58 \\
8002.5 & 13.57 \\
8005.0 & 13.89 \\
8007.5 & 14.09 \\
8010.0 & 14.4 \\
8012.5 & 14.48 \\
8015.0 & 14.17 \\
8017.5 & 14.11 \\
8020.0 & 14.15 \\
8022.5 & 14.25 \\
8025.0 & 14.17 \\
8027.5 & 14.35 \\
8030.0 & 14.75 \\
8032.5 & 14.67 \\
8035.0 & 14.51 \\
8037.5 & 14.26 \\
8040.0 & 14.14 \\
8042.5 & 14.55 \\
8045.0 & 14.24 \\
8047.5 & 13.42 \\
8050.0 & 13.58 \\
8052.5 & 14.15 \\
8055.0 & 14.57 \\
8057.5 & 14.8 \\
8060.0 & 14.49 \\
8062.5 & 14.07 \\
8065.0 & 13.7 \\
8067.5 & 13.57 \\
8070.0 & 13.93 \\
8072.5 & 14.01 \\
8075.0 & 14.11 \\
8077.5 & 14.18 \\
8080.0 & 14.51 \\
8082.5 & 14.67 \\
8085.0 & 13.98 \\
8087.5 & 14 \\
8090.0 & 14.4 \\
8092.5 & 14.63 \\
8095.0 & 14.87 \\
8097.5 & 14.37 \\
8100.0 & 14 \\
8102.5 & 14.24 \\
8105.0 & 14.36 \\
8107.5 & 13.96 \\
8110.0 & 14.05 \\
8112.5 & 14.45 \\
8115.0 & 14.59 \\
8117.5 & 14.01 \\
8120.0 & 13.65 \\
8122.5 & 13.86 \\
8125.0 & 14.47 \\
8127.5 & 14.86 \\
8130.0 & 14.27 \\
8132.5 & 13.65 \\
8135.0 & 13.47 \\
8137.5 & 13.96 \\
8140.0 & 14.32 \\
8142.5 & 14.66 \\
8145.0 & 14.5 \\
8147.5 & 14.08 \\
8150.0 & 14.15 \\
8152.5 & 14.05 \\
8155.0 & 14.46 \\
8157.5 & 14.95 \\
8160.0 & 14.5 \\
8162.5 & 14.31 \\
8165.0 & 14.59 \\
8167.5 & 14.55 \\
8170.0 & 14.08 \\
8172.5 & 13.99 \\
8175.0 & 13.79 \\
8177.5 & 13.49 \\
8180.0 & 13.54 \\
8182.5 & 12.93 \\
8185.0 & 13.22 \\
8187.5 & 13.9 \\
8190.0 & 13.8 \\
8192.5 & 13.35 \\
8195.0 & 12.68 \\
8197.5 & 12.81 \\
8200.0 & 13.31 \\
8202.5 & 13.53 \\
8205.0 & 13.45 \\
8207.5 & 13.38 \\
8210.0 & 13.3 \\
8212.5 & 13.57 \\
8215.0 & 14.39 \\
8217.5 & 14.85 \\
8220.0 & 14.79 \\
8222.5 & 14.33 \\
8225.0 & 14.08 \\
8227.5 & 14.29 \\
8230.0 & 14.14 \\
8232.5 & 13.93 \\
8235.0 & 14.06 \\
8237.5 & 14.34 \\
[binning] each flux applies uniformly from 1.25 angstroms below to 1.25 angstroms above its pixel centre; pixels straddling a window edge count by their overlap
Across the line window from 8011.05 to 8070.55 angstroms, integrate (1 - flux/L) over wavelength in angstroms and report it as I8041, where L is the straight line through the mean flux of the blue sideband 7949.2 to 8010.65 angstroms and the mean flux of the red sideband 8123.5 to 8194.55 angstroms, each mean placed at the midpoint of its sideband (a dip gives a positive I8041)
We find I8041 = -1.08 angstroms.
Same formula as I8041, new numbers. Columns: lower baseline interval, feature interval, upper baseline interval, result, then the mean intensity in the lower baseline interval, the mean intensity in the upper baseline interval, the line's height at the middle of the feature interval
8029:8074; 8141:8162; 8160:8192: -0.73 angstroms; 14.2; 13.9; 13.9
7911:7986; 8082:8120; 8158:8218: -1.29 angstroms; 14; 13.7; 13.8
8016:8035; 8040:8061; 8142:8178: 0.19 angstroms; 14.4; 14.3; 14.3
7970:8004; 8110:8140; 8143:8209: -0.54 angstroms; 14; 13.8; 13.9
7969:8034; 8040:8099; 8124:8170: 0.03 angstroms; 14.1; 14.3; 14.2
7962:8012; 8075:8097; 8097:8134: -0.39 angstroms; 14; 14.2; 14.1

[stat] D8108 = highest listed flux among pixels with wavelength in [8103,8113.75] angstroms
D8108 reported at 14.45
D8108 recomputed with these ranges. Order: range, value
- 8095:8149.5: 14.87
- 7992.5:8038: 14.75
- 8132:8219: 14.95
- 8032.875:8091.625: 14.8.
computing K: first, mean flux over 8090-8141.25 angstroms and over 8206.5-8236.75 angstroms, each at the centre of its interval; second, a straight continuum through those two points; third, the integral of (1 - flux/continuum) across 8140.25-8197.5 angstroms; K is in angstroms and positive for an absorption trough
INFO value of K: 0.8 angstroms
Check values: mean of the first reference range 14.2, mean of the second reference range 14.1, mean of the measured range 14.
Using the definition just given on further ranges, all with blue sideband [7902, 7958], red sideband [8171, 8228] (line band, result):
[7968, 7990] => -0.5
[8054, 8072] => -0.5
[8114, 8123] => -0.2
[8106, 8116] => -0.4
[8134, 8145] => -0.3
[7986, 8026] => -0.6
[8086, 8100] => -0.7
